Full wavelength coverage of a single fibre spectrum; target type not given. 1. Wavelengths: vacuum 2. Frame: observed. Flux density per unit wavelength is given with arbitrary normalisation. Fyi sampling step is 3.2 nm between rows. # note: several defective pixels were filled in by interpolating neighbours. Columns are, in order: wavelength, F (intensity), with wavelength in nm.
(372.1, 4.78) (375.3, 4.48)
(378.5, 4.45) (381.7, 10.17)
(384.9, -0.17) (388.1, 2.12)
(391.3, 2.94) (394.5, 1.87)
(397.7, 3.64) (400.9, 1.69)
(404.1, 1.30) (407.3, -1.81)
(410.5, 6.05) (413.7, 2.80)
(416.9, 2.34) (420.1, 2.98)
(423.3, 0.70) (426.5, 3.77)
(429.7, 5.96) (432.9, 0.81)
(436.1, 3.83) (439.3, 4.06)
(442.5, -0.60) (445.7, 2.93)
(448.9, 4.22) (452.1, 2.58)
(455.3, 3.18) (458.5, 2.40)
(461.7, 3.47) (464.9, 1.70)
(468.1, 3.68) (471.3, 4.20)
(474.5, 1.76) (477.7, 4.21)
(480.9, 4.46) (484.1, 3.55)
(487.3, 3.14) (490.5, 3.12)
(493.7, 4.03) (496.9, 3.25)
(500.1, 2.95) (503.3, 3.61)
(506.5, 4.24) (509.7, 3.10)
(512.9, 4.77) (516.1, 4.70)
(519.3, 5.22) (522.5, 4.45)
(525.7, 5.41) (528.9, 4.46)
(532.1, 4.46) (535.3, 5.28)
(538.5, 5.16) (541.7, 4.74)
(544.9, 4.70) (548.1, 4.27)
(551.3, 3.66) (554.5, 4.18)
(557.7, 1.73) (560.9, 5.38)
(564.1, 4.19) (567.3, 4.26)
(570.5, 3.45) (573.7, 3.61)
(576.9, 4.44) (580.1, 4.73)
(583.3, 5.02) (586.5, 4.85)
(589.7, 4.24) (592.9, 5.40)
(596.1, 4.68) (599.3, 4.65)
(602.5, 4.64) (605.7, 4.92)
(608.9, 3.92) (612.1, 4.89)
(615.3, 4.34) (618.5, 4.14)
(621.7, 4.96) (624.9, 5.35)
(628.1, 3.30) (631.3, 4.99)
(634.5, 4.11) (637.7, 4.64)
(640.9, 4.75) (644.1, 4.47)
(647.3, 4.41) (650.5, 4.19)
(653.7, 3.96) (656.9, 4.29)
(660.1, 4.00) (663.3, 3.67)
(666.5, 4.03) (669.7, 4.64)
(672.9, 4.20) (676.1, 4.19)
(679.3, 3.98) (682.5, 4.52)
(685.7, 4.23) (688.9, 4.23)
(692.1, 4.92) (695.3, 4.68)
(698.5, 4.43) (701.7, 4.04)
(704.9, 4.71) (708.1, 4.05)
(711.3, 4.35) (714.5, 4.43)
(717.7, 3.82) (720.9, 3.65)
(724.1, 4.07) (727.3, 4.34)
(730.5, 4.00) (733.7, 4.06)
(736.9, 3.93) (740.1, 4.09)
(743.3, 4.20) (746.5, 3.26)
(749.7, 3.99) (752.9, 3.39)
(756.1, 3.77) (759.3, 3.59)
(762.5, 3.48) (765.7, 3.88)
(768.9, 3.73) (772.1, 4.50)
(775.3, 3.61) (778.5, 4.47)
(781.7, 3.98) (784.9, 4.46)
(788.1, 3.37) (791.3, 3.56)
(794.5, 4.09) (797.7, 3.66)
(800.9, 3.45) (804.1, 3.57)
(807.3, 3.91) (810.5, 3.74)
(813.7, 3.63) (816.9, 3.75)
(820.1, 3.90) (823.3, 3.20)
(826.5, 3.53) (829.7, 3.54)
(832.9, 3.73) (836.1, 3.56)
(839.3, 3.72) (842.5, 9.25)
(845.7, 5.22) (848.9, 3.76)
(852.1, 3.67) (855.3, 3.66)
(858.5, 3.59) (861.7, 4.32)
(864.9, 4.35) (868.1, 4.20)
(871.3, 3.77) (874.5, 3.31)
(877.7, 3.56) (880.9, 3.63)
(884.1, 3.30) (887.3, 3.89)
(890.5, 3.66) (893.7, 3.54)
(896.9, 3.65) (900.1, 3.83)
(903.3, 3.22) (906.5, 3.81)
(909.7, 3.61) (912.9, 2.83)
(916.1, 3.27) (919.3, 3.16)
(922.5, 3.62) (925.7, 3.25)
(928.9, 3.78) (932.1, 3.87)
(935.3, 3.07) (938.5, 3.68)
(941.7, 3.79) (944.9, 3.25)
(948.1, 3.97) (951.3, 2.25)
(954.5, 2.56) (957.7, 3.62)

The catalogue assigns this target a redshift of 0.28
